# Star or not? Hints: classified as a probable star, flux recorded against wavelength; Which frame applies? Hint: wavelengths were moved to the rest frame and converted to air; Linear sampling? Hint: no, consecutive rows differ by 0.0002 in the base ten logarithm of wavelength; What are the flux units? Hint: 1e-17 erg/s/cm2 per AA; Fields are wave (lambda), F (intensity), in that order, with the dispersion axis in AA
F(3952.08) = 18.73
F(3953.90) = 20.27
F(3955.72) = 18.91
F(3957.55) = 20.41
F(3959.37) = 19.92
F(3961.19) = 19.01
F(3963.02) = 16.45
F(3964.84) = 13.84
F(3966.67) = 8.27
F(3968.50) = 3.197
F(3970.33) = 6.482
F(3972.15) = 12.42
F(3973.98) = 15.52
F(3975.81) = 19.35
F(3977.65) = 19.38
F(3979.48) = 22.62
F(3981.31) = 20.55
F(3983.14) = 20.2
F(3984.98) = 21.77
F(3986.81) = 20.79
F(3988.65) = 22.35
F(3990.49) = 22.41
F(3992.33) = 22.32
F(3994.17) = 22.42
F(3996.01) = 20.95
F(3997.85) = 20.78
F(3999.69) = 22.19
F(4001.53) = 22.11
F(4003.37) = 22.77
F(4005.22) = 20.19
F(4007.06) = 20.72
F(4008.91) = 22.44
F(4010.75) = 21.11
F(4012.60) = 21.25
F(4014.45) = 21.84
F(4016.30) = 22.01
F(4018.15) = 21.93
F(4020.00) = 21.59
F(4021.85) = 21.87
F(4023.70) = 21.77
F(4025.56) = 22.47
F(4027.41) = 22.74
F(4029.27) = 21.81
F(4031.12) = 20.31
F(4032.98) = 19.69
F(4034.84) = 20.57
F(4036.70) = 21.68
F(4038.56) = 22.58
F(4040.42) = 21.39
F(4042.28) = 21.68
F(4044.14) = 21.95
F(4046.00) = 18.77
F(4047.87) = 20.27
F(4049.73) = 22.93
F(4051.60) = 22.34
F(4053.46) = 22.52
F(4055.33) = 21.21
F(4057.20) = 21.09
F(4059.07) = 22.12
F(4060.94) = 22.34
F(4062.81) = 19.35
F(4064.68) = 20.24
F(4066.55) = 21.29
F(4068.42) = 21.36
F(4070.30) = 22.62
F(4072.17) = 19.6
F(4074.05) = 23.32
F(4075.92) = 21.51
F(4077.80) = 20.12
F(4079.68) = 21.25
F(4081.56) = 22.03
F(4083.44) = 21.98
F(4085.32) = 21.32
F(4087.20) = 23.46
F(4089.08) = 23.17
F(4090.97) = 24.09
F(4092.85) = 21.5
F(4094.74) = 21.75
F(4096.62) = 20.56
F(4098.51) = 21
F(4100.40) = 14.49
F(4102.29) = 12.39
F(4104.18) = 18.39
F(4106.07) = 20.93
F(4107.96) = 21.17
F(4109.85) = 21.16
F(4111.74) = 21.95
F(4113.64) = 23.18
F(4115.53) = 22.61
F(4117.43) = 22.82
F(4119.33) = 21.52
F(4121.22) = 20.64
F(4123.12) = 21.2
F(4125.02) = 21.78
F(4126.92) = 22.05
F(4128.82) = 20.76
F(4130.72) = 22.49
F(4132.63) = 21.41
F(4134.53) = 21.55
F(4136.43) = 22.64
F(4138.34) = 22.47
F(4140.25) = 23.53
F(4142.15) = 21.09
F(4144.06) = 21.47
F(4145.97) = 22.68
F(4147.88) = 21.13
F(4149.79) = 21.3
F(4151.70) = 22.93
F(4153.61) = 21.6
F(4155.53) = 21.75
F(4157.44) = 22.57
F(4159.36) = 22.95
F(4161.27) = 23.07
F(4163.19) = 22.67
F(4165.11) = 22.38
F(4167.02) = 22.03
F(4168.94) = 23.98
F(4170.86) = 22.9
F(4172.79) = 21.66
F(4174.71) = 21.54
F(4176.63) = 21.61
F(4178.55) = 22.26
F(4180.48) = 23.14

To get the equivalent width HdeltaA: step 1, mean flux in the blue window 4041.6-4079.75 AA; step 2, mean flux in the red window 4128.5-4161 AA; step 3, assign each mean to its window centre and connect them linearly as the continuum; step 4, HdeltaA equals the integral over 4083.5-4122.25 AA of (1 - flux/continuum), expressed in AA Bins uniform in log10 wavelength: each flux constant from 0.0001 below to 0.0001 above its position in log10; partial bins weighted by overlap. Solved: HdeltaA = 1.4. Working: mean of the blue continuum 21.3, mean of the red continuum 22.1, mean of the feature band 20.9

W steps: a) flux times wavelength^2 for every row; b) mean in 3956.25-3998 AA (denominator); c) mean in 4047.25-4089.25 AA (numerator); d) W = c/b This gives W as 1.27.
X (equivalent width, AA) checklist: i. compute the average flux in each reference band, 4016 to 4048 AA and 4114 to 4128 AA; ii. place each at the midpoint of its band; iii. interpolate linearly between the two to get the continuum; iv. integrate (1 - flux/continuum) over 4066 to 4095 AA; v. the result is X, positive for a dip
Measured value -0.35 AA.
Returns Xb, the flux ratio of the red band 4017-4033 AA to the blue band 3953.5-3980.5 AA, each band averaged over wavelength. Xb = 1.4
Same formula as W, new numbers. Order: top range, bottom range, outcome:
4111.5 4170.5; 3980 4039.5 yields 1.09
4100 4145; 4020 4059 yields 1.02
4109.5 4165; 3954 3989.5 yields 1.41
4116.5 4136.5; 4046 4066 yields 1.05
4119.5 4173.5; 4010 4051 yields 1.09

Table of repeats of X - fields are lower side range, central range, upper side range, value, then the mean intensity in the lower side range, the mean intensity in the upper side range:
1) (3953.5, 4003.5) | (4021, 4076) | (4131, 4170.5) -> -4.0 AA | 18.4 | 22.3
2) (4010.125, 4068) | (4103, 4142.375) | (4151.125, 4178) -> 0.8 AA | 21.4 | 22.4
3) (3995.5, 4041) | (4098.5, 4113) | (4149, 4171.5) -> 2.1 AA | 21.6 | 22.5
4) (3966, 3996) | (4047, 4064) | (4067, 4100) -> -0.8 AA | 17.7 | 21.7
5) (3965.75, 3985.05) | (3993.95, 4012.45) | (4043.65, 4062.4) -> -4.4 AA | 15.2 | 21.5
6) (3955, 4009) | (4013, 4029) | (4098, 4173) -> -2.2 AA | 18.6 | 21.5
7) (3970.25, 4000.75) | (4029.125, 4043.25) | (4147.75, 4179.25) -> -0.4 AA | 19.9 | 22.3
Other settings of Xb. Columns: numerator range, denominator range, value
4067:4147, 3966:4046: 1.06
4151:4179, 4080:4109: 1.09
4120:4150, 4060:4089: 1.01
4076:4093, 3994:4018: 1.02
